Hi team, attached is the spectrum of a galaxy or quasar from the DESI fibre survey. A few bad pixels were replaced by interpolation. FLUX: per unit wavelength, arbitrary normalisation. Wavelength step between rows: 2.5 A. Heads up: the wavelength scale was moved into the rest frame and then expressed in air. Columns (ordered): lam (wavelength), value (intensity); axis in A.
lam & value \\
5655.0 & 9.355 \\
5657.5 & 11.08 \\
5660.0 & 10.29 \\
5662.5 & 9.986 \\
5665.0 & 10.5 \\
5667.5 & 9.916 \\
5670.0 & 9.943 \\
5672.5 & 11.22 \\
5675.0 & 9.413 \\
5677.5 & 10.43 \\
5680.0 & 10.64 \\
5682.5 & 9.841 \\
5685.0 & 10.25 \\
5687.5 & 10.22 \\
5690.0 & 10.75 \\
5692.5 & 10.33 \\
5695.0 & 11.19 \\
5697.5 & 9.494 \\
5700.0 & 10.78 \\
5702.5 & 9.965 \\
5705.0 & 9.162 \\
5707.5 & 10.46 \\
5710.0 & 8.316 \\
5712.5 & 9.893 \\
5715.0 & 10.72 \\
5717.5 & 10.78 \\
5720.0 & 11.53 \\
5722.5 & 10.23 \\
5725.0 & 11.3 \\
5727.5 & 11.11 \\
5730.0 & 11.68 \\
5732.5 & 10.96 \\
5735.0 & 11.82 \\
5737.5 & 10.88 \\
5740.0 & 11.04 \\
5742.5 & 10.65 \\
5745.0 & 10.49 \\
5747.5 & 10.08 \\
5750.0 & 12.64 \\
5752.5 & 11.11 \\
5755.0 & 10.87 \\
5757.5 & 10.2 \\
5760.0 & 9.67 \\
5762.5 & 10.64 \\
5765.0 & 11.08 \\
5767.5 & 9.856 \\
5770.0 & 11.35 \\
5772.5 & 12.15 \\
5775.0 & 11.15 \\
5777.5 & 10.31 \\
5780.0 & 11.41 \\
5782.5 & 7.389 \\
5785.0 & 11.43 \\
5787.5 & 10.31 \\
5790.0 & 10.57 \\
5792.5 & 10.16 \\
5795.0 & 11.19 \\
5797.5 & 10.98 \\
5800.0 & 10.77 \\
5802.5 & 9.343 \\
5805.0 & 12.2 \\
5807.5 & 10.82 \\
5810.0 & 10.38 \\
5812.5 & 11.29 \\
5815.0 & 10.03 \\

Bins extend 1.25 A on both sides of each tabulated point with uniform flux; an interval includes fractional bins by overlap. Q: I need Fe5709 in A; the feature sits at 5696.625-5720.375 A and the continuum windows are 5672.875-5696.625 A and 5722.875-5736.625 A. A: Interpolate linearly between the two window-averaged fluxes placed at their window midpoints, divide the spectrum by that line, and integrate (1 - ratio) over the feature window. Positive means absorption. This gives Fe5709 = 1.7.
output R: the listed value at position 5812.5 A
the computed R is 11.29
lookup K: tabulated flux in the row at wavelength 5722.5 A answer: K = 10.23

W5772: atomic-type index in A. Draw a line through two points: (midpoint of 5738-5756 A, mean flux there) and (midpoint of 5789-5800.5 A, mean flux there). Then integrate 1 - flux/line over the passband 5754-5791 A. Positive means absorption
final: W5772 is 1.0 A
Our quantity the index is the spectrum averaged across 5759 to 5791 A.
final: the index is 10.6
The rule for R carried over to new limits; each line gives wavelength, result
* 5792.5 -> 10.16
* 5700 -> 10.78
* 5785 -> 11.43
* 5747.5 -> 10.08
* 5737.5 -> 10.88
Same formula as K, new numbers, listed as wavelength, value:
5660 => 10.29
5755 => 10.87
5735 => 11.82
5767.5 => 9.856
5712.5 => 9.893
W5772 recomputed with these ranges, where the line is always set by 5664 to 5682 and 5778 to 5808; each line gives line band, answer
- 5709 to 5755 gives -2.0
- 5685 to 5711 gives 0.6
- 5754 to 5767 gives 0.0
